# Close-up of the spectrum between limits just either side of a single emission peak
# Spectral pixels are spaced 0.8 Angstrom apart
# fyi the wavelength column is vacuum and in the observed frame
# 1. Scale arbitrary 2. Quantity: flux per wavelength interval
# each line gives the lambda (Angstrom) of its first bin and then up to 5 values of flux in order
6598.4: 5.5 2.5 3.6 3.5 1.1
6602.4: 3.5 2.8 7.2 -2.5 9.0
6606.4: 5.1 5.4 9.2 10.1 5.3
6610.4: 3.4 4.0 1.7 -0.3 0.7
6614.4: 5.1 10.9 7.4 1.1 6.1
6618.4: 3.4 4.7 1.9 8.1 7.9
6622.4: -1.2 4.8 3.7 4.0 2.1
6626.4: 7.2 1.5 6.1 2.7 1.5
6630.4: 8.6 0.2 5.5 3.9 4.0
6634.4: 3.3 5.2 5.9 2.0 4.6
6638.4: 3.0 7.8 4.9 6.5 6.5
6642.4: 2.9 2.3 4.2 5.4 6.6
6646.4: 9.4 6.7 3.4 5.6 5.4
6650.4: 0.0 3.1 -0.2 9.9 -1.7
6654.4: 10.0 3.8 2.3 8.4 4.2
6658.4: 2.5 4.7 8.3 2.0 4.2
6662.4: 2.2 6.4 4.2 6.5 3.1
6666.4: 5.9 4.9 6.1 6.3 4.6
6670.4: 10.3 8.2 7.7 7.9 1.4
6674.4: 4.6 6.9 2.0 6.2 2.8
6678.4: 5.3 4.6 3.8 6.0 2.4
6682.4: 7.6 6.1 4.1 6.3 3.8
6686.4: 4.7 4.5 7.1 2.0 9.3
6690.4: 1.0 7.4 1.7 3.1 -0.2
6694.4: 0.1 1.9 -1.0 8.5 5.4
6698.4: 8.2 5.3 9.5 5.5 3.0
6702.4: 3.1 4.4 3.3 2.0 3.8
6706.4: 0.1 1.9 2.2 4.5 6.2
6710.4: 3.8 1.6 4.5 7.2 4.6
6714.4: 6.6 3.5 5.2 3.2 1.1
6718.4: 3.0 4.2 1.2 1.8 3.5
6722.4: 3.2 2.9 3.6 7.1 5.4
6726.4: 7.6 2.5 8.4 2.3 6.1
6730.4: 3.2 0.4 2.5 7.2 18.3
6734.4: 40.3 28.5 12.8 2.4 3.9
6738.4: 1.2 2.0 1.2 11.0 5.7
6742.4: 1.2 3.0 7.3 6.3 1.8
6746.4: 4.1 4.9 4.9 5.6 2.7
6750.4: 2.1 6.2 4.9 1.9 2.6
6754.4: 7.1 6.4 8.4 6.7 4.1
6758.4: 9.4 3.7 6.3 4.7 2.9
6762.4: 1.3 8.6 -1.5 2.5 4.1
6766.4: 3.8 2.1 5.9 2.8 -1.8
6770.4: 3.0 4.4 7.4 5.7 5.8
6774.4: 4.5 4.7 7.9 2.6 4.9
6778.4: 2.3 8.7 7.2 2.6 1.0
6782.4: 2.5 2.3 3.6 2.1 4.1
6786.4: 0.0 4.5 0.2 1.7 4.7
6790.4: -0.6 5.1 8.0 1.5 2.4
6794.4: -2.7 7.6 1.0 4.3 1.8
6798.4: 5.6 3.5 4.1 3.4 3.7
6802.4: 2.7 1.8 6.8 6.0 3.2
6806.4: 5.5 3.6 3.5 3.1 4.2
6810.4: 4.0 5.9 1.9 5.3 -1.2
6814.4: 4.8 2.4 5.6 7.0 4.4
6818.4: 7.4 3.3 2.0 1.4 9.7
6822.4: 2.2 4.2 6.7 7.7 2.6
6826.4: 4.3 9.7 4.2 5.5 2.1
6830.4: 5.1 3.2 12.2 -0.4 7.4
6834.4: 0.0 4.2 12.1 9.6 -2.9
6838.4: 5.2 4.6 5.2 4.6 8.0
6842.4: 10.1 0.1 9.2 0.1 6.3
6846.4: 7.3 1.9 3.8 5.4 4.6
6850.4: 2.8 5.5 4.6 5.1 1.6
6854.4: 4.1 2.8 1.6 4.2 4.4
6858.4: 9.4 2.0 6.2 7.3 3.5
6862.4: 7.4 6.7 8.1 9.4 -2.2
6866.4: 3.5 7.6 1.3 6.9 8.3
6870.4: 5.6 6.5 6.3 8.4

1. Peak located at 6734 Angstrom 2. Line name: H-alpha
